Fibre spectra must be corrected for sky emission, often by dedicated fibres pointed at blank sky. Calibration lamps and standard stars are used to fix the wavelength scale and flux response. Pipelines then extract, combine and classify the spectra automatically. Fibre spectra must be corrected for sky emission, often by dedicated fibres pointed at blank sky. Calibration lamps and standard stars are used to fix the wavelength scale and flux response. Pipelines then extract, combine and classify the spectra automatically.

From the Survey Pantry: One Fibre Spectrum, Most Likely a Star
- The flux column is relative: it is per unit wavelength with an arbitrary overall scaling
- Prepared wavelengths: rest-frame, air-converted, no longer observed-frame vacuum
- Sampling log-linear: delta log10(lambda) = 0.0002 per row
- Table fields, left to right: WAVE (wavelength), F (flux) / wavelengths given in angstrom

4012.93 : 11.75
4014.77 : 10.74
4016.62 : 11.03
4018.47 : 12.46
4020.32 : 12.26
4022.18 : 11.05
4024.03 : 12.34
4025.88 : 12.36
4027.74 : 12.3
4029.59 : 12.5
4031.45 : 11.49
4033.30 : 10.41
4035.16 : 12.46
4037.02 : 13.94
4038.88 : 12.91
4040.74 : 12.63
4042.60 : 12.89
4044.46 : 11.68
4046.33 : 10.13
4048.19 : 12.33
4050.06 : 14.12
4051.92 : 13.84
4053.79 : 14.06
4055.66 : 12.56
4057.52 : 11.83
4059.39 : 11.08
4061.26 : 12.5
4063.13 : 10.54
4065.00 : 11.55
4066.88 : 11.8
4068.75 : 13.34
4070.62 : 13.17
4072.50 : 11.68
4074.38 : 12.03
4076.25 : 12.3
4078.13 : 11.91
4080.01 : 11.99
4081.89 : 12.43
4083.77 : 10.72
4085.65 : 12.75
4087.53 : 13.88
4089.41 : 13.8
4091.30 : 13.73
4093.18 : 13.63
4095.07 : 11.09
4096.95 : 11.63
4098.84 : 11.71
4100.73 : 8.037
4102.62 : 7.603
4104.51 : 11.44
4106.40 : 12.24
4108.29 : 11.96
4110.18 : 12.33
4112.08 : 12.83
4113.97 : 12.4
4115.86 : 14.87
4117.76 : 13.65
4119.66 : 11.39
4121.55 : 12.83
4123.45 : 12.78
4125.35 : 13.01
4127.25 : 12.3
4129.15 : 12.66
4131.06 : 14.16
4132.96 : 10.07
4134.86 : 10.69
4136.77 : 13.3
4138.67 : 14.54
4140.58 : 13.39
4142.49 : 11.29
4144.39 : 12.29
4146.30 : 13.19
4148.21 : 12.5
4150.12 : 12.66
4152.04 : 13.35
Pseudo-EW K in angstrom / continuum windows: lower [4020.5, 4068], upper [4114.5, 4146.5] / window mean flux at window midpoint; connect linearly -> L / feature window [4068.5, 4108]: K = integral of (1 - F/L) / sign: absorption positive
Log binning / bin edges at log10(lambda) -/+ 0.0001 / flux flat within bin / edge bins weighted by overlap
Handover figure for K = 1.7 angstrom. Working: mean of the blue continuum 12.2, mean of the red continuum 12.7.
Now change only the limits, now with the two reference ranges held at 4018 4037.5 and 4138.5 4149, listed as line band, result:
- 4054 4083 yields 0.5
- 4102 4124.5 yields 0.6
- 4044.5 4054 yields -0.4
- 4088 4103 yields 1.0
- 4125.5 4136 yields 0.5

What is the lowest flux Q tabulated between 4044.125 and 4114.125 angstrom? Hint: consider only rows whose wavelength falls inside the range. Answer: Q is 7.603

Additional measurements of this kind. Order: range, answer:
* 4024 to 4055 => 10.13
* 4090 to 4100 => 11.09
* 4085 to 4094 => 12.75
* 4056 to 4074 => 10.54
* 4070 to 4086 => 10.72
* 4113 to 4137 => 10.07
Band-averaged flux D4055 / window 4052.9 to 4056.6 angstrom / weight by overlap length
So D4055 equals 13.3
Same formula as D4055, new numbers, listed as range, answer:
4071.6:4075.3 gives 11.8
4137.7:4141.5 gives 14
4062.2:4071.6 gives 12.1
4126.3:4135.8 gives 12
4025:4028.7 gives 12.3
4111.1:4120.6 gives 13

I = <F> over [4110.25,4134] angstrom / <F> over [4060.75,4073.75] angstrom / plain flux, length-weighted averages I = 1.1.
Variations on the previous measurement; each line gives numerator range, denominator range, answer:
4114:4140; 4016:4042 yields 1.05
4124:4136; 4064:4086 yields 1.01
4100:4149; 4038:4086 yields 1.00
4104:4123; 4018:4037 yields 1.05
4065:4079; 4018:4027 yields 1.02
